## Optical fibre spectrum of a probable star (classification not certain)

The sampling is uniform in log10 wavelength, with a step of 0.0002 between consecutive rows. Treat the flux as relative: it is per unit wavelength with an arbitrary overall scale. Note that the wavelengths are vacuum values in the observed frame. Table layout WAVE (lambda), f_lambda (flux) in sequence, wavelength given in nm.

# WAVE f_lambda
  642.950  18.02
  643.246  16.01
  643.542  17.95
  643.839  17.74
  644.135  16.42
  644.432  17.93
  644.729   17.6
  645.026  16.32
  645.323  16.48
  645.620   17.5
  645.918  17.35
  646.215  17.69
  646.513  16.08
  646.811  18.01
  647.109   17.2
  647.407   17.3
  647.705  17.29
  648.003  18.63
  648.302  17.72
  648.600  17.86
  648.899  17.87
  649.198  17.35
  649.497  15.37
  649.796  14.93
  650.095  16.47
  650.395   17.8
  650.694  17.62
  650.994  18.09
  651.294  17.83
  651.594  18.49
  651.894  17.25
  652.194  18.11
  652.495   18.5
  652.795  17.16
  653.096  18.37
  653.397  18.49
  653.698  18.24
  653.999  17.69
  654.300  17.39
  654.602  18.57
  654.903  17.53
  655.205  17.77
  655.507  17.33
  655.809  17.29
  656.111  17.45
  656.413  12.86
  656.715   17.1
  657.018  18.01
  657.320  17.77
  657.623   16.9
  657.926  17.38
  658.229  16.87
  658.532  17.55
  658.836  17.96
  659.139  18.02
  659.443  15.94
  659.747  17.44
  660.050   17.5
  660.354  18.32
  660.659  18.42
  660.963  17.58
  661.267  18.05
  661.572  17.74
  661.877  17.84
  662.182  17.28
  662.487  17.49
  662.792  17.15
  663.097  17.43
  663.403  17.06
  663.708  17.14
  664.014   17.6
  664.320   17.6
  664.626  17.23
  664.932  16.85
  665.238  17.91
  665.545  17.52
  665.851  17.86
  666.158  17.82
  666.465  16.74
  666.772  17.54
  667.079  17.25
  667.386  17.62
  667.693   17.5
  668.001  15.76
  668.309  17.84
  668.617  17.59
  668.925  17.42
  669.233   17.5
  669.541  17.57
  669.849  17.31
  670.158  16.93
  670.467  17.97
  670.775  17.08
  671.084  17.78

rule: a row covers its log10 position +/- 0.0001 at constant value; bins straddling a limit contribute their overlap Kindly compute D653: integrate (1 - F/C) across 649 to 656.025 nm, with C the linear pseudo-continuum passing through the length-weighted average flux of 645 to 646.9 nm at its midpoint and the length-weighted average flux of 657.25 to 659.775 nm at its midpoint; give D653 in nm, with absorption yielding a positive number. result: -0.15 nm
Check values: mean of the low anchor 17.1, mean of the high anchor 17.3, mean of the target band 17.6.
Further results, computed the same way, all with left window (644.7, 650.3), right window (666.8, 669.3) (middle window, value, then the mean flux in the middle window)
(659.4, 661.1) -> -0.04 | 17.6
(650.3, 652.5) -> -0.10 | 17.9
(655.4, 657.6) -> 0.05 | 16.8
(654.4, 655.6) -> -0.04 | 17.8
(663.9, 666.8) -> -0.03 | 17.5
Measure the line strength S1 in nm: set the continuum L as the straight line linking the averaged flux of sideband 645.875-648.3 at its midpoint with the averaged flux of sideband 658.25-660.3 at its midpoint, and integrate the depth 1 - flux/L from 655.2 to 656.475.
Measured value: 0.057 nm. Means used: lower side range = 17.5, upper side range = 17.4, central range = 16.7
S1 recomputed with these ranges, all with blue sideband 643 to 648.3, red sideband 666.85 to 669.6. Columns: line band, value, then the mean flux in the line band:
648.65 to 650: 0.063 nm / 16.5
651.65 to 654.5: -0.105 nm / 17.9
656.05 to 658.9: 0.062 nm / 16.9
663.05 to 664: 0.005 nm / 17.2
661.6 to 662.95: -0.011 nm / 17.5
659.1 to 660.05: 0.013 nm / 17.1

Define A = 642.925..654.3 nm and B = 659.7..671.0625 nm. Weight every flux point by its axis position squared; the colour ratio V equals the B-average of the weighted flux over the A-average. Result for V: 1.05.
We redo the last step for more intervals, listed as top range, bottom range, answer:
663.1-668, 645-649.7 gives 1.06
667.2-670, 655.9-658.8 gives 1.06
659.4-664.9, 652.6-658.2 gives 1.03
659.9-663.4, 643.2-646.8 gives 1.08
